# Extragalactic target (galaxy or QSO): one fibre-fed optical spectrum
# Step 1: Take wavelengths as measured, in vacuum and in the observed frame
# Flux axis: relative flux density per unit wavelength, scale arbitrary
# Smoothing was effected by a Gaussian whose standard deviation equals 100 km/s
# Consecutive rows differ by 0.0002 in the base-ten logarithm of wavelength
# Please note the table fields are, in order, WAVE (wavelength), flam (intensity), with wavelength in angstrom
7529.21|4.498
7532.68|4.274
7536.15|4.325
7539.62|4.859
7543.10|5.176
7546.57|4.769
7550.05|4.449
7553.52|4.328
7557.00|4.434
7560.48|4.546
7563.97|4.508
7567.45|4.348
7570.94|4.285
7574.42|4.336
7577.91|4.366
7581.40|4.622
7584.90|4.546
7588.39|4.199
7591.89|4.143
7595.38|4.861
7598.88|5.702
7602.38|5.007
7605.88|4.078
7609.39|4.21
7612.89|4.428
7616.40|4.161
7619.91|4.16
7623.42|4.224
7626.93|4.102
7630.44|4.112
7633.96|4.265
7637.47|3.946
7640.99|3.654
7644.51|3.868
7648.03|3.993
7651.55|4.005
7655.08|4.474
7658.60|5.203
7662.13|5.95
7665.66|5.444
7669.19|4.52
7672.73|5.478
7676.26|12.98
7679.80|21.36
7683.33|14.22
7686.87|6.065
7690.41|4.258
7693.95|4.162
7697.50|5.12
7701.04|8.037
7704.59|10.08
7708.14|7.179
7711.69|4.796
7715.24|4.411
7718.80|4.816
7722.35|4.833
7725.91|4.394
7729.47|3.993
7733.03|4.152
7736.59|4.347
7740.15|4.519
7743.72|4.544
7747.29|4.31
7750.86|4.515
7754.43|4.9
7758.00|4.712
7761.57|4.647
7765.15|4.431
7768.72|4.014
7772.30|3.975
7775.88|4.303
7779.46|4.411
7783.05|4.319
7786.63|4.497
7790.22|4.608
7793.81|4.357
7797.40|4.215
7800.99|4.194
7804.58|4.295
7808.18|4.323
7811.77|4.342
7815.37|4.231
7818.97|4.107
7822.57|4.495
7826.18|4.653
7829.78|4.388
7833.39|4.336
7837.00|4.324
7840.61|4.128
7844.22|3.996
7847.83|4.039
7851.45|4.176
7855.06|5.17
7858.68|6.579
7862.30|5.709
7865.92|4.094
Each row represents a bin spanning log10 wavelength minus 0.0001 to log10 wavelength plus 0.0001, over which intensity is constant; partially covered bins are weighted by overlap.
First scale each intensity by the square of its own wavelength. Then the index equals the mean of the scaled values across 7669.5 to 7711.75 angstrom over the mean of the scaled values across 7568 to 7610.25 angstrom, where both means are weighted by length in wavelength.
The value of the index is 1.96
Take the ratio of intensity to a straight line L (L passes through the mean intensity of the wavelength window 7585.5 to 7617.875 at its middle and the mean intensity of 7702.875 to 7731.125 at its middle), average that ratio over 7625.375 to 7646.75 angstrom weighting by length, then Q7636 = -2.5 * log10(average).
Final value 0.21 mag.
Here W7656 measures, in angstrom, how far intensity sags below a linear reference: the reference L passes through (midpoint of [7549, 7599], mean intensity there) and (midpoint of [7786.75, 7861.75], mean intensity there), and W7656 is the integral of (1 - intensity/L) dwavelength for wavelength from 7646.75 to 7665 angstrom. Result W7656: -1.3 angstrom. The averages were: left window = 4.47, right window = 4.47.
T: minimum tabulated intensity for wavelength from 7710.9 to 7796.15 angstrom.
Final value 3.975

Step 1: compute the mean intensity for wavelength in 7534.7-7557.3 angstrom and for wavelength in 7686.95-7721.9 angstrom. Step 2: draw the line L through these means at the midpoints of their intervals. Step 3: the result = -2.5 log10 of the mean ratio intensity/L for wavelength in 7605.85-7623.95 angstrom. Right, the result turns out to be 0.218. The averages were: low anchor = 4.64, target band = 4.22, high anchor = 5.84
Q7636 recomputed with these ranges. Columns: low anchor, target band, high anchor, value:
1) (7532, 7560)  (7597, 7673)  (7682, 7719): 0.273 mag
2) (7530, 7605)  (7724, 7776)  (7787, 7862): 0.028 mag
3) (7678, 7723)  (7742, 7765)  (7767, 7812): 0.227 mag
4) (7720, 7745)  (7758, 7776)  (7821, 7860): 0.033 mag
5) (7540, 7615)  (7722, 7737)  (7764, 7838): 0.025 mag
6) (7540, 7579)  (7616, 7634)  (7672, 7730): 0.380 mag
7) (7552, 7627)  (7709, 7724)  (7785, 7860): -0.099 mag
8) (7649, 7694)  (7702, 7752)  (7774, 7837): 0.229 mag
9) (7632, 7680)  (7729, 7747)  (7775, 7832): 0.162 mag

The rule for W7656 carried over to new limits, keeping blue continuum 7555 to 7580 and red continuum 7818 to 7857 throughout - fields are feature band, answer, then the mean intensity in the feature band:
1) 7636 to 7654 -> 1.96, 3.91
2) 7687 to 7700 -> -1.55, 4.91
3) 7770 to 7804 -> 0.41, 4.31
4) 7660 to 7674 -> -3.03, 5.34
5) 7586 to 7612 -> -1.14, 4.59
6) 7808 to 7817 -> 0.14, 4.3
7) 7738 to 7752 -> -0.29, 4.46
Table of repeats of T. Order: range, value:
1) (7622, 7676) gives 3.654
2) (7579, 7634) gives 4.078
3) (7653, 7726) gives 4.162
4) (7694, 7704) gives 5.12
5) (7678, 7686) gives 14.22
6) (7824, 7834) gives 4.336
